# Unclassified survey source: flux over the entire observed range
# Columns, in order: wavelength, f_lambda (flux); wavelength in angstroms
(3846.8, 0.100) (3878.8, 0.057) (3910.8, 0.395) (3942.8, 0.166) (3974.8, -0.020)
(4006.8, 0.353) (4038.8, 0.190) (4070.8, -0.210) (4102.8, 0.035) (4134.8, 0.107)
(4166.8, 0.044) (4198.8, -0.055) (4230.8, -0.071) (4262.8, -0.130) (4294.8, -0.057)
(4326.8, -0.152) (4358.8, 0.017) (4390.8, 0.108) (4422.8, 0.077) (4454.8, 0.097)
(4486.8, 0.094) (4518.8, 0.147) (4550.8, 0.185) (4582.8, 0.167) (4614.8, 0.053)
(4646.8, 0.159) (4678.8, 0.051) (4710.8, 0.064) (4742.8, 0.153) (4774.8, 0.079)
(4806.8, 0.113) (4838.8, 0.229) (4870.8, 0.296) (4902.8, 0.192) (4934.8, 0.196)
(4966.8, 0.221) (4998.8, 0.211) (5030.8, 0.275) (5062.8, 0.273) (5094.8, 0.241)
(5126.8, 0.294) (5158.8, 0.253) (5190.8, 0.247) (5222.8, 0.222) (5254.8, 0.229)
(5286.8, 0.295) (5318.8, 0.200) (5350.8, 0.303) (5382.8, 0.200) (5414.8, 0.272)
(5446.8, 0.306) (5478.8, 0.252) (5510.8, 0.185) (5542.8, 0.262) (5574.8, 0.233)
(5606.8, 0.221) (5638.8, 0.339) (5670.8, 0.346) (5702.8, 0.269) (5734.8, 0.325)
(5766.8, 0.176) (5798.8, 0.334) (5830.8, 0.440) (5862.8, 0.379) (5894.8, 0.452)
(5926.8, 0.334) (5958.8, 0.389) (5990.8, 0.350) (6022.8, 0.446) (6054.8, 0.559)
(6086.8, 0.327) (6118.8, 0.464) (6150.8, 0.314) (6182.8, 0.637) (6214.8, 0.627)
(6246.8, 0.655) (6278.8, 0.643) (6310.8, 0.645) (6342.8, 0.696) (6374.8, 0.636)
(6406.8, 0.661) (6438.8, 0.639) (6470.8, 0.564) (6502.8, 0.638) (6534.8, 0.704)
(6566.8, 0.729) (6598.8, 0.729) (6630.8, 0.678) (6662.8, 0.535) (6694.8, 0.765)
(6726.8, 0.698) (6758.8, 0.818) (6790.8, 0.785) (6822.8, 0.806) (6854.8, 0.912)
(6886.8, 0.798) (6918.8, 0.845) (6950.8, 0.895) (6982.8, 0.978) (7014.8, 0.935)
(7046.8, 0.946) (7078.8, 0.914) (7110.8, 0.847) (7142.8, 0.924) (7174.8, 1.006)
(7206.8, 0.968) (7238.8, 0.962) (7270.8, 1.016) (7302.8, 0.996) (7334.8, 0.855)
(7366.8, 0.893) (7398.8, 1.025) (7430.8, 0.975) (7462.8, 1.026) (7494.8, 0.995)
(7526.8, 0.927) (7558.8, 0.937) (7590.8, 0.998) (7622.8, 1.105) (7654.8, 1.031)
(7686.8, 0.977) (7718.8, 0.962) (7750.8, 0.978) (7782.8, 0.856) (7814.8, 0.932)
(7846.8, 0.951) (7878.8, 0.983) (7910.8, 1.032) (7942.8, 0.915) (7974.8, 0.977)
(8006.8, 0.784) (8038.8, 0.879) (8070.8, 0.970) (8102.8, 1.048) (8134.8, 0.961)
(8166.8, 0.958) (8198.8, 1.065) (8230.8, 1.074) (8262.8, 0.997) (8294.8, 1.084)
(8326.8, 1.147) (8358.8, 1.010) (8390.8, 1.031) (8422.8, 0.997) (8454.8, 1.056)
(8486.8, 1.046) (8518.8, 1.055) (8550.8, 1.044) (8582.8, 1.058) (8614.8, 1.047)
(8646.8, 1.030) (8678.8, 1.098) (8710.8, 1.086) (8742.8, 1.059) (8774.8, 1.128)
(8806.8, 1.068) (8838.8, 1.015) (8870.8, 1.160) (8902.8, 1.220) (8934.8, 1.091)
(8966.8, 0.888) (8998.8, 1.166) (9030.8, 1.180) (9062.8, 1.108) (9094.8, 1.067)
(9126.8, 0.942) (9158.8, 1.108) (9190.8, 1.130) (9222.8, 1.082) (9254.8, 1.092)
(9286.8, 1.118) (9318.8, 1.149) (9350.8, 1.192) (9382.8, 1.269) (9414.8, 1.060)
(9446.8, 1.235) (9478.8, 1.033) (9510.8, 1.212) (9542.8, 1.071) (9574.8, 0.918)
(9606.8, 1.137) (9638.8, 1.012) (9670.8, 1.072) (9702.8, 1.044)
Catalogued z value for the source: 0.55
